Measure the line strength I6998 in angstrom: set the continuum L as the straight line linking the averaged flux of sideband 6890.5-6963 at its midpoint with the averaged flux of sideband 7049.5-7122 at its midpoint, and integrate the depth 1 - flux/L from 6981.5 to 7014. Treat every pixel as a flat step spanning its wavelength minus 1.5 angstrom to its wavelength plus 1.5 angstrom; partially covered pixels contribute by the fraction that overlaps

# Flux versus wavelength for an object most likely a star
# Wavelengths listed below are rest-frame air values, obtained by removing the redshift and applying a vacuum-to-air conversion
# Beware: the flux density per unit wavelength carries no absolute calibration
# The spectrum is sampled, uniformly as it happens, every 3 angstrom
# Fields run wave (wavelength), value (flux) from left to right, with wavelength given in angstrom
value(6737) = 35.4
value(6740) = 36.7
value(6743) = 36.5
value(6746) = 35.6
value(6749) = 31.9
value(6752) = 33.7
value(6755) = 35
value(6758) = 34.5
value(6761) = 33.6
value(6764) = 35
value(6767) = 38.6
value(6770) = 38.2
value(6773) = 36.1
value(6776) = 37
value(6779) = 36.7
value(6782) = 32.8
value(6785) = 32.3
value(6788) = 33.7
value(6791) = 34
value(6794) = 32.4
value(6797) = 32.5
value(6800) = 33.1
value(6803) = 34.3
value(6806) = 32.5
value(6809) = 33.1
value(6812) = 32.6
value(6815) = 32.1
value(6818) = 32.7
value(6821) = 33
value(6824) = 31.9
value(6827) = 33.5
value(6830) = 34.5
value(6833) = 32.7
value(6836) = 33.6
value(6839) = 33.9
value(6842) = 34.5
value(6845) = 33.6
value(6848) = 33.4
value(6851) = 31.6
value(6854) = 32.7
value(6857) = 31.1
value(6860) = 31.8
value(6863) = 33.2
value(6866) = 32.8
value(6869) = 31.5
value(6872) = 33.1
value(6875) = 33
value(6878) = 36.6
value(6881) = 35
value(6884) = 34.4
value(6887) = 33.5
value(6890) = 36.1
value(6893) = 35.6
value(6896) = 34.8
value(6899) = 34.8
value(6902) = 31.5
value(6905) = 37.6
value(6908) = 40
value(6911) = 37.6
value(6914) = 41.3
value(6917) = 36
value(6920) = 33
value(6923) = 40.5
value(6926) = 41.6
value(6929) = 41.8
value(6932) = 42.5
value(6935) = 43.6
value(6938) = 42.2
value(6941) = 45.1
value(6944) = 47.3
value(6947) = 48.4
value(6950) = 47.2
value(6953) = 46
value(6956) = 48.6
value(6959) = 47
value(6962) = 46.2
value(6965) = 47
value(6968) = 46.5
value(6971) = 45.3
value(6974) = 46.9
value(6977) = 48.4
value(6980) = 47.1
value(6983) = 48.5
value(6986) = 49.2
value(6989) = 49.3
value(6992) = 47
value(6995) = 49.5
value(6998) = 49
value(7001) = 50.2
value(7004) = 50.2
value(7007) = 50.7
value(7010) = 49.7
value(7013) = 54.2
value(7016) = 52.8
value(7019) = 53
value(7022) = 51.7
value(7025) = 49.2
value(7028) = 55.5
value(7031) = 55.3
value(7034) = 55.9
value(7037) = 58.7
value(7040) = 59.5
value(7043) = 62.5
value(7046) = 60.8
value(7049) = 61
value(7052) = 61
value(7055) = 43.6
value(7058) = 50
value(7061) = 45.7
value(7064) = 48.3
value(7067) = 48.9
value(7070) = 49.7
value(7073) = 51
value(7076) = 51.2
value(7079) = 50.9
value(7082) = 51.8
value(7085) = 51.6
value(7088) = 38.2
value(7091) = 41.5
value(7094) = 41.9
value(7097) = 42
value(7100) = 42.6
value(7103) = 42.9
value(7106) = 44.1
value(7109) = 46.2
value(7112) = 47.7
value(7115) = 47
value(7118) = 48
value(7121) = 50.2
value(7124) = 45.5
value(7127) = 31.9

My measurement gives -4.22 angstrom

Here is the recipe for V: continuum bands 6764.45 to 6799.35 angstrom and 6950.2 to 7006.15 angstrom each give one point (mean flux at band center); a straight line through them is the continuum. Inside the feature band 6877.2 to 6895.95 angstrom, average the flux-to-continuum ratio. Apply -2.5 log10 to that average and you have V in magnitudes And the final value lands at 0.190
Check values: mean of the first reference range 34.9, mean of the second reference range 47.9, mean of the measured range 35.1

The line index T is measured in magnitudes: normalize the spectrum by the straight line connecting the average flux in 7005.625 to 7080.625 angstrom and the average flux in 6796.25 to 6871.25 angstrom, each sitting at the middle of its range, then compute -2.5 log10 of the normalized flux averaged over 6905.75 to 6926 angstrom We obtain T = 0.070 mag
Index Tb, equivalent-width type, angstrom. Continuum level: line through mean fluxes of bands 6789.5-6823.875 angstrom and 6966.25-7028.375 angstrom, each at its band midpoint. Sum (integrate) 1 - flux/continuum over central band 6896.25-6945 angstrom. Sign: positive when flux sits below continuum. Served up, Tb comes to 3.8 angstrom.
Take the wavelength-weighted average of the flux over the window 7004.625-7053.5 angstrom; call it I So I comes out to 55.6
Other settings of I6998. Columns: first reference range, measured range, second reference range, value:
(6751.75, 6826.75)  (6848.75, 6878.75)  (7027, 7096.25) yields 4.8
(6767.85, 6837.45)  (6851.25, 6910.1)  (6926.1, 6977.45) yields 8.7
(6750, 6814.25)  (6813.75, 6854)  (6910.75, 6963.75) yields 4.5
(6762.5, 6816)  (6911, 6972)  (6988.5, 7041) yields 3.7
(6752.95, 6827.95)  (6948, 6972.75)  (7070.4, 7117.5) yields -3.6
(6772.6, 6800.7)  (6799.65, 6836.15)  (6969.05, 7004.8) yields 3.2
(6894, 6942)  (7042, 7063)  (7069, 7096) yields -4.0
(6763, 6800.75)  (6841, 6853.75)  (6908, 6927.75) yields 1.2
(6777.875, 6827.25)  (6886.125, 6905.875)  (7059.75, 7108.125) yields 1.4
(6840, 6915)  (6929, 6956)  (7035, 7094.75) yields -3.3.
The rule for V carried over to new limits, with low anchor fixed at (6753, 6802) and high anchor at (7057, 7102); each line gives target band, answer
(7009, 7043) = -0.21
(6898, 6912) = 0.10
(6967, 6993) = -0.11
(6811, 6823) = 0.12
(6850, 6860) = 0.19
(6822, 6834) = 0.11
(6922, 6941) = -0.04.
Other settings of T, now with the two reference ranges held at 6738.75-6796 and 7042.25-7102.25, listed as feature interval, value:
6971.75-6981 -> -0.06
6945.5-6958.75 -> -0.09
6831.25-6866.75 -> 0.18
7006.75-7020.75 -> -0.12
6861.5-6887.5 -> 0.19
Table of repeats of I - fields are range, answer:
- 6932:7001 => 47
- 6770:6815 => 33.9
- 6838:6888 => 33.3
